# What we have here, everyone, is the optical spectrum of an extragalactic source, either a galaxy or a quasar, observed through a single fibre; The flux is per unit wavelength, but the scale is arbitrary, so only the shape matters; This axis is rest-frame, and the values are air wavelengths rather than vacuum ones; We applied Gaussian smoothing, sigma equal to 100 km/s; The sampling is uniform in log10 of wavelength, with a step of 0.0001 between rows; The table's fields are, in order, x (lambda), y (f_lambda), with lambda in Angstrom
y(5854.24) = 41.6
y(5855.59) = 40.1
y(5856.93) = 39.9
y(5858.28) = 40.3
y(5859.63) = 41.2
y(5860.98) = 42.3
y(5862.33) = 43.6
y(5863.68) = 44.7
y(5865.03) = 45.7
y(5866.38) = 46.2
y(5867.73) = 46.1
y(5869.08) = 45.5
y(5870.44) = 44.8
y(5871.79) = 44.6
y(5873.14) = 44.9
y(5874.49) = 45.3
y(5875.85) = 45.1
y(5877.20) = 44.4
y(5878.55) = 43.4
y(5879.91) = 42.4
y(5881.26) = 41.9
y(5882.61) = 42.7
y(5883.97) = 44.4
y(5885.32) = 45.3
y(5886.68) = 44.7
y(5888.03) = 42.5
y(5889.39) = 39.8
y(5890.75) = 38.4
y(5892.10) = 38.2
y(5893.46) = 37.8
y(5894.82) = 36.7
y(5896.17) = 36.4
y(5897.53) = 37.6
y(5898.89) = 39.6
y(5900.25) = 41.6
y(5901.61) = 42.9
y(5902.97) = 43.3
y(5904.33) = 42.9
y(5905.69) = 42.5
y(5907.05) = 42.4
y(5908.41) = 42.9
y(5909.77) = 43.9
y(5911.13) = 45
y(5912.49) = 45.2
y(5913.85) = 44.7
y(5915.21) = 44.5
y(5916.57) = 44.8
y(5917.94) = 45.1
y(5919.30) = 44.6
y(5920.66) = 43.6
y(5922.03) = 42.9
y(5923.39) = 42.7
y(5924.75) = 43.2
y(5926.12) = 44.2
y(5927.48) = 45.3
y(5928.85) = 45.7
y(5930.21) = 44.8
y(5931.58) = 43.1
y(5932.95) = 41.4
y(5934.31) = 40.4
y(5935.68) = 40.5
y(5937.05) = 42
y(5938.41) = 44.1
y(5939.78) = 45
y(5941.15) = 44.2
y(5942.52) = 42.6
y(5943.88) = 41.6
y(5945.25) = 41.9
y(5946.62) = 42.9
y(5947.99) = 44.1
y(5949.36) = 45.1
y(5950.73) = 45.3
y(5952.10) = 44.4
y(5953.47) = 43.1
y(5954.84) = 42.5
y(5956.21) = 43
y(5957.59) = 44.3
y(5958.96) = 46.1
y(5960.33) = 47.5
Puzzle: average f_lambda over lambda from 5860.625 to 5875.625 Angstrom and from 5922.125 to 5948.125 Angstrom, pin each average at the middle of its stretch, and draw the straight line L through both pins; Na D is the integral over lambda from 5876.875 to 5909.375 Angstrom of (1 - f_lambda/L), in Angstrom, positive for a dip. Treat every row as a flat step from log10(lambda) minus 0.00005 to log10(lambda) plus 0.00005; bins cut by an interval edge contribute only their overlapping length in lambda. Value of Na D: 2.07 Angstrom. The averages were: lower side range 44.9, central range 41.4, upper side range 43.1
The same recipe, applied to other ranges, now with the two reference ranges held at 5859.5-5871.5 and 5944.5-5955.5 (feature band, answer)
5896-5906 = 0.7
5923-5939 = 0.3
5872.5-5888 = 0.2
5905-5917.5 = 0.0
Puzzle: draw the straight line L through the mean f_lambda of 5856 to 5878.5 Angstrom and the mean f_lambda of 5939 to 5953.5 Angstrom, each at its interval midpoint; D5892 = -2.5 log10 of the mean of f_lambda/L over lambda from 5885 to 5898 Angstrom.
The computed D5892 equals 0.111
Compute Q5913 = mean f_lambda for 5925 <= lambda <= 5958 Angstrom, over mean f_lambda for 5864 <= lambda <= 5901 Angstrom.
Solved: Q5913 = 1.02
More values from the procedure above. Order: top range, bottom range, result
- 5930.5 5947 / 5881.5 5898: 1.05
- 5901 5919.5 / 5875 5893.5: 1.04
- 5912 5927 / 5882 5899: 1.10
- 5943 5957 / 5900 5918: 0.99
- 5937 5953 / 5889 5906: 1.10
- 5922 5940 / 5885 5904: 1.07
